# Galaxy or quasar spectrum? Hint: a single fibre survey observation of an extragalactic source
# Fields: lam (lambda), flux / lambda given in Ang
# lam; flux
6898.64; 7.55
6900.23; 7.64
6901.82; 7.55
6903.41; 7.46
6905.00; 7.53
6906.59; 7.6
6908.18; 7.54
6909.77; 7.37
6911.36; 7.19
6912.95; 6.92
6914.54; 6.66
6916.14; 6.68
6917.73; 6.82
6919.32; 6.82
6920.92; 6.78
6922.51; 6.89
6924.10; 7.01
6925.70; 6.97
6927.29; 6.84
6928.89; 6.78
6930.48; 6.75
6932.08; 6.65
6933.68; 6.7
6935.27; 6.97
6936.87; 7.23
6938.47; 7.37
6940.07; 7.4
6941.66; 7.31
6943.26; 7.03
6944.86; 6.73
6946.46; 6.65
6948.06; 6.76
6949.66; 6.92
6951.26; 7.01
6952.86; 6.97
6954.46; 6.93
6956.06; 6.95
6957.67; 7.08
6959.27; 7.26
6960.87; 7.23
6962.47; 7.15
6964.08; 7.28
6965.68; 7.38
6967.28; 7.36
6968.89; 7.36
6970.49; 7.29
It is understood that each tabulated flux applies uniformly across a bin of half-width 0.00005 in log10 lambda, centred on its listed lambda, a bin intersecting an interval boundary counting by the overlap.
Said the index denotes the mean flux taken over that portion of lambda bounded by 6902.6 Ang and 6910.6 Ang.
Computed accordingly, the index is 7.5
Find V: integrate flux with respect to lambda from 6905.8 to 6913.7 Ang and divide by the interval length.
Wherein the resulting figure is 7.33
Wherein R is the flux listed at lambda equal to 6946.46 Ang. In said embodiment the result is 6.65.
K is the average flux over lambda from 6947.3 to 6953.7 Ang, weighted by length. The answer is 6.92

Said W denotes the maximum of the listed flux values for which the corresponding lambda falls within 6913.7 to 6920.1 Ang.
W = 6.82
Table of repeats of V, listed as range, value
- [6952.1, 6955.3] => 6.96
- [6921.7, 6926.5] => 6.97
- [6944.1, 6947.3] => 6.69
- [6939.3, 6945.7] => 7.12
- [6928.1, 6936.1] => 6.77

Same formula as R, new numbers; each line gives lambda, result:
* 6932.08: 6.65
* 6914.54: 6.66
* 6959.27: 7.26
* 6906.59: 7.6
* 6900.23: 7.64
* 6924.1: 7.01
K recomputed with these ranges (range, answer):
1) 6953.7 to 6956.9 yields 6.93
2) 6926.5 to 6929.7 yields 6.81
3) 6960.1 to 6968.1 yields 7.28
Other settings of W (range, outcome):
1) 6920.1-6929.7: 7.01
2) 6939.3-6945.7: 7.4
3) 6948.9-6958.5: 7.08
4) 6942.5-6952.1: 7.03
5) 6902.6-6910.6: 7.6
